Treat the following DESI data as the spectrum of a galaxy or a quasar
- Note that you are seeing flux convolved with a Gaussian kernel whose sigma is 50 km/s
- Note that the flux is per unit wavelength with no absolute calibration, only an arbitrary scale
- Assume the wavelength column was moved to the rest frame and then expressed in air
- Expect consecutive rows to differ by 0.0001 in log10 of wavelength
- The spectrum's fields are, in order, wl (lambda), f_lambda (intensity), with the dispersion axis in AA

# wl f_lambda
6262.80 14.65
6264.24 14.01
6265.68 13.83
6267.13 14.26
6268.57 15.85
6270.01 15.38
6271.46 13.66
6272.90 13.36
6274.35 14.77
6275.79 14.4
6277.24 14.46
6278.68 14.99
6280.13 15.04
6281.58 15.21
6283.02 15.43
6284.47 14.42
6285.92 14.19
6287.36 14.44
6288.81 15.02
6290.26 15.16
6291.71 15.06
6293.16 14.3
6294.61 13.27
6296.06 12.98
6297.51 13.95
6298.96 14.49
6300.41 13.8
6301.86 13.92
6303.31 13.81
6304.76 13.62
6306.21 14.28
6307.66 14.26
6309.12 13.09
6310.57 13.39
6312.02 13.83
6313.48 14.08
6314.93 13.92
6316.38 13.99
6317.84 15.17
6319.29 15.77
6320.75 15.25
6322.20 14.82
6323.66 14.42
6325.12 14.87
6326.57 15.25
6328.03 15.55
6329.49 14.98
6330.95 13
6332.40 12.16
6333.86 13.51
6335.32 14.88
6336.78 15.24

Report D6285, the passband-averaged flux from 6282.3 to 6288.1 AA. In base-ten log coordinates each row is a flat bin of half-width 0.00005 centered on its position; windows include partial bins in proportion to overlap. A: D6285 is 14.6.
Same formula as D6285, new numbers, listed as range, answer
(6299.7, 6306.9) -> 13.9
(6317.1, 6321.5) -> 15.4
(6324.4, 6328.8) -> 15.2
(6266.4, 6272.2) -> 14.8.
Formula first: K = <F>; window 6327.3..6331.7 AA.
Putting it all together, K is 14.5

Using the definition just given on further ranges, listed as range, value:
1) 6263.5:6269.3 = 14.5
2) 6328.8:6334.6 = 13.4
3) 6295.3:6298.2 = 13.5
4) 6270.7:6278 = 14.1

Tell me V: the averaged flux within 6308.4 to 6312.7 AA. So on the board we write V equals 13.5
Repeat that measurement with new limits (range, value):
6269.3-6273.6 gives 14.1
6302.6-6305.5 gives 13.7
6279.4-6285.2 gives 15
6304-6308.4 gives 14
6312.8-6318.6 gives 14.3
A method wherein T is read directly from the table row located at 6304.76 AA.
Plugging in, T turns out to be 13.62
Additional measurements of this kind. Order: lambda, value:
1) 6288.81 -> 15.02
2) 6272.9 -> 13.36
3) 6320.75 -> 15.25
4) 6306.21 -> 14.28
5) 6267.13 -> 14.26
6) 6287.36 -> 14.44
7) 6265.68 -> 13.83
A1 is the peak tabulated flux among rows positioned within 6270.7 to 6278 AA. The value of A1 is 14.77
